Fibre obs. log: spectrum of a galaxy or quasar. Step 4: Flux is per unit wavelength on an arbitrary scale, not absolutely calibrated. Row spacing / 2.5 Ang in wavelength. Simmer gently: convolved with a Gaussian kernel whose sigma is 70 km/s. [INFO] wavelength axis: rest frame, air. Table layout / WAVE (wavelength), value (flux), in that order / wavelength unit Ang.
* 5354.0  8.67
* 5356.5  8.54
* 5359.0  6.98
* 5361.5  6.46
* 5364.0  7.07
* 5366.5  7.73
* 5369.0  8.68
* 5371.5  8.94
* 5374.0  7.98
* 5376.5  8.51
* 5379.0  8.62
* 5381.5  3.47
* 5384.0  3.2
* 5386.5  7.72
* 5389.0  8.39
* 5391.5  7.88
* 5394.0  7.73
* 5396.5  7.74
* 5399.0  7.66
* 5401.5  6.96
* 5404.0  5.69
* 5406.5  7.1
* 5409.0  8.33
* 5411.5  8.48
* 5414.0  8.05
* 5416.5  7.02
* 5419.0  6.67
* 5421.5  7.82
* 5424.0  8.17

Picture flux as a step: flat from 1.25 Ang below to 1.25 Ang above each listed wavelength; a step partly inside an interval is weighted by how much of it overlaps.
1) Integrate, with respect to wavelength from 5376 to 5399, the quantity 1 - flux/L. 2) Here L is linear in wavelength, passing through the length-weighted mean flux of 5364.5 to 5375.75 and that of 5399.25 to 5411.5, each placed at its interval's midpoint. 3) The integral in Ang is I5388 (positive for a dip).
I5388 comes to 2.1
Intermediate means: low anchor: 8.26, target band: 7.01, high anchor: 7.22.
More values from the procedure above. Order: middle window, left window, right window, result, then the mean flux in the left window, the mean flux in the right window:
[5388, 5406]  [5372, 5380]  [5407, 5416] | 1.8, 8.42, 8.08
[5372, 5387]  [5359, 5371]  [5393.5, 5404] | 1.6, 7.52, 7.29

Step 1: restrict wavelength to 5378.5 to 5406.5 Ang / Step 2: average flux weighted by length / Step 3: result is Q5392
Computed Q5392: 6.79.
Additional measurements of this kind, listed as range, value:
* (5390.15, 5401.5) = 7.67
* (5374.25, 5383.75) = 6.6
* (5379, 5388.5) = 5.58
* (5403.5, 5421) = 7.43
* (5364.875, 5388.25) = 7.23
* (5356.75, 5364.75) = 7.04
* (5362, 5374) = 7.99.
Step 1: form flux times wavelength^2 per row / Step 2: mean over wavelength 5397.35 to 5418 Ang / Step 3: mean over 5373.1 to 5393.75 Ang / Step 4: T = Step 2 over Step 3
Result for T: 1.1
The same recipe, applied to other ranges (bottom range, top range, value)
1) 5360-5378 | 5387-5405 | 0.95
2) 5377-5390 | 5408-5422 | 1.23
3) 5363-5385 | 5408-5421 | 1.09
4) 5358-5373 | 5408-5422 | 1.03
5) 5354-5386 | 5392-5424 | 1.05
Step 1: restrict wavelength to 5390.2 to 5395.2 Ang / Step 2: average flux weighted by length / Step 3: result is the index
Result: 7.81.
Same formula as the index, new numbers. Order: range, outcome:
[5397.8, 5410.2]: 7.14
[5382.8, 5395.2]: 7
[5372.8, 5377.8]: 8.25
